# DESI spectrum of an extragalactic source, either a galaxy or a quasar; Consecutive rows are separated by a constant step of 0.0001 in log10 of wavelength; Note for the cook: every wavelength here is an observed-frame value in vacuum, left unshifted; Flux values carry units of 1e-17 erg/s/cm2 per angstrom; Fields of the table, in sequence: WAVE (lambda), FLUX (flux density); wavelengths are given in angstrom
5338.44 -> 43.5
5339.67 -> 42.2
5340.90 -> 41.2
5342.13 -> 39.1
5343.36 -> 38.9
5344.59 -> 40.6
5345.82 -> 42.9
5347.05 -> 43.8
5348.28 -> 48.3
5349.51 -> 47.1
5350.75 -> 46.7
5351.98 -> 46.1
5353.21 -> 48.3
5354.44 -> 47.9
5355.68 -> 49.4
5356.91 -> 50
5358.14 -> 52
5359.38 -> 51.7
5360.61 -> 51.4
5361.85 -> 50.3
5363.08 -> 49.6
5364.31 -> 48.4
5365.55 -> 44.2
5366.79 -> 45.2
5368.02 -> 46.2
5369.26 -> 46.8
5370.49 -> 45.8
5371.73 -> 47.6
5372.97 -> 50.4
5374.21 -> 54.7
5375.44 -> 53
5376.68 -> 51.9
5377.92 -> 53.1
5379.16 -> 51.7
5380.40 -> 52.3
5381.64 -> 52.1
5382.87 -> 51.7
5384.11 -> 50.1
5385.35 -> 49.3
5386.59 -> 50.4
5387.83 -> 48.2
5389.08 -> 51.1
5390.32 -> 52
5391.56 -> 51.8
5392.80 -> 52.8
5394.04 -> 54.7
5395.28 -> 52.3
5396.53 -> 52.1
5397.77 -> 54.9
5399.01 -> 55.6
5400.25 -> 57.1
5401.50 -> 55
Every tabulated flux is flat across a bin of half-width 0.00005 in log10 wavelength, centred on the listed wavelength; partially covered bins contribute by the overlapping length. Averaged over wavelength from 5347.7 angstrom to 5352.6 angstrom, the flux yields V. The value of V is 47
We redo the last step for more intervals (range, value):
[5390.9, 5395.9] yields 53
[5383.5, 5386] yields 49.7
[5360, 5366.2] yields 48.7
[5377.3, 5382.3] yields 52.3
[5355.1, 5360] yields 50.8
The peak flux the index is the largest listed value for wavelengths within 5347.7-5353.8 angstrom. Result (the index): 48.3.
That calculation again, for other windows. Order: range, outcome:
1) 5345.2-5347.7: 43.8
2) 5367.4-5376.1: 54.7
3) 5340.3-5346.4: 42.9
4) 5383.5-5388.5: 50.4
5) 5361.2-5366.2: 50.3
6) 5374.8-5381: 53.1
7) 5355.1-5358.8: 52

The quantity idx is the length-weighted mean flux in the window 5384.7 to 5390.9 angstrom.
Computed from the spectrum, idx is 50.1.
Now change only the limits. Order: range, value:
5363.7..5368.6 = 46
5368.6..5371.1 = 46.3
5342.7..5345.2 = 39.7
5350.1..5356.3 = 47.6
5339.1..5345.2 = 40.4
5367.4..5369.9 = 46.6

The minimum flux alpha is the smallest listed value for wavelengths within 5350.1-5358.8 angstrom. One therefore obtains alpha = 46.1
